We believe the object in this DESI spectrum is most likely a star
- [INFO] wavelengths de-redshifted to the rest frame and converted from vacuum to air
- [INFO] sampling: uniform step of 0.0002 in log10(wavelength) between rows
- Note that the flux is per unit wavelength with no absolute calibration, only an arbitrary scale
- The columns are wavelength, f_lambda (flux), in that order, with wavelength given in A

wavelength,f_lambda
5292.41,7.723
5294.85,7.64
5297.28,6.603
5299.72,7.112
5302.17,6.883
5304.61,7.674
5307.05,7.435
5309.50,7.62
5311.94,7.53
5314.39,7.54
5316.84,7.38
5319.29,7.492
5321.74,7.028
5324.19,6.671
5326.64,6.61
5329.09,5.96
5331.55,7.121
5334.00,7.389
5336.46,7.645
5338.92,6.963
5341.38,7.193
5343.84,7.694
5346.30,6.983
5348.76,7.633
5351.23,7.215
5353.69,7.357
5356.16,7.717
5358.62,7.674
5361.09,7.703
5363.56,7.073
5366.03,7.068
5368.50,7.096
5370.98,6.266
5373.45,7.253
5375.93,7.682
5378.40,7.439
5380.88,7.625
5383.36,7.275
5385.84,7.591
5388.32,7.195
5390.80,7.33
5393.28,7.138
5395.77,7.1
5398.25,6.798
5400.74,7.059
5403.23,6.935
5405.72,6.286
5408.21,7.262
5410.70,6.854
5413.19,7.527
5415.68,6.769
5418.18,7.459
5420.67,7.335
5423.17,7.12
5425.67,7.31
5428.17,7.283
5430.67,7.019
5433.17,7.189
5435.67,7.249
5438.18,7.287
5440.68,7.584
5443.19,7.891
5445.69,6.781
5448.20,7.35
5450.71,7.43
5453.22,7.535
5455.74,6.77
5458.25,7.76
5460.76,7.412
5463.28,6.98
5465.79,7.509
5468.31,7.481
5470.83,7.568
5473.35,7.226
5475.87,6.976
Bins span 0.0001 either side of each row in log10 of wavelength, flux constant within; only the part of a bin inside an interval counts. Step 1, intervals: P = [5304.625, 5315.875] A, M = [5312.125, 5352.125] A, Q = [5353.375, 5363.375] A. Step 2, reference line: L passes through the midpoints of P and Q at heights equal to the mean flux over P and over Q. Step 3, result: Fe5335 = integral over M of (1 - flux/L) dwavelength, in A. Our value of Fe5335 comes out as 2.1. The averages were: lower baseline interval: 7.54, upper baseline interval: 7.58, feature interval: 7.17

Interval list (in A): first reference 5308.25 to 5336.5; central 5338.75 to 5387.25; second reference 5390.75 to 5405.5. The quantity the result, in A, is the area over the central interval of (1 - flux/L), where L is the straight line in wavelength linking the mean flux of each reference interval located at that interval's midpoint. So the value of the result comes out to -1.89 A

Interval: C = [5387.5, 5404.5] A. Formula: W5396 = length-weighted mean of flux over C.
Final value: 7.07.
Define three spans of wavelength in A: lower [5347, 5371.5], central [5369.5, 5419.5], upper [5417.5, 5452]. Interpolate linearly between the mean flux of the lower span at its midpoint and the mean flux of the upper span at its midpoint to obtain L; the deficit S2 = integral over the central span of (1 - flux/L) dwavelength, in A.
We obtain 1.1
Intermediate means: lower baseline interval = 7.3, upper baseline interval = 7.31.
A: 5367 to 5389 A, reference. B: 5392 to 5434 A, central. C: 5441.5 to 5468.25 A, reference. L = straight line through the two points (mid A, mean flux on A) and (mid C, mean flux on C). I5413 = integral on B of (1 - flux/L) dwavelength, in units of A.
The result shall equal 1.3 A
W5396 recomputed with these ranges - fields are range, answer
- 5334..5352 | 7.34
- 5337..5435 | 7.22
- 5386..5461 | 7.2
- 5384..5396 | 7.29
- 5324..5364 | 7.23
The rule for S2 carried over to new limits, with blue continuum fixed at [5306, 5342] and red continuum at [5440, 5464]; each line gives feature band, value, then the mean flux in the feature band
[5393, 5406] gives 0.65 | 6.91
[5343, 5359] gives -0.54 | 7.45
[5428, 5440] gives 0.18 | 7.22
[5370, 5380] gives 0.06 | 7.2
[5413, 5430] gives 0.17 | 7.23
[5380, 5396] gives -0.15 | 7.33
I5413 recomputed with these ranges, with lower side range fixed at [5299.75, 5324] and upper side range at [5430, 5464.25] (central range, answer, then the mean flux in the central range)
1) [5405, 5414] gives 0.40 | 7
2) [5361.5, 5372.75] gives 0.58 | 6.95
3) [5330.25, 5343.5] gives 0.11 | 7.28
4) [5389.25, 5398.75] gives 0.27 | 7.12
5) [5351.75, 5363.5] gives -0.32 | 7.54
